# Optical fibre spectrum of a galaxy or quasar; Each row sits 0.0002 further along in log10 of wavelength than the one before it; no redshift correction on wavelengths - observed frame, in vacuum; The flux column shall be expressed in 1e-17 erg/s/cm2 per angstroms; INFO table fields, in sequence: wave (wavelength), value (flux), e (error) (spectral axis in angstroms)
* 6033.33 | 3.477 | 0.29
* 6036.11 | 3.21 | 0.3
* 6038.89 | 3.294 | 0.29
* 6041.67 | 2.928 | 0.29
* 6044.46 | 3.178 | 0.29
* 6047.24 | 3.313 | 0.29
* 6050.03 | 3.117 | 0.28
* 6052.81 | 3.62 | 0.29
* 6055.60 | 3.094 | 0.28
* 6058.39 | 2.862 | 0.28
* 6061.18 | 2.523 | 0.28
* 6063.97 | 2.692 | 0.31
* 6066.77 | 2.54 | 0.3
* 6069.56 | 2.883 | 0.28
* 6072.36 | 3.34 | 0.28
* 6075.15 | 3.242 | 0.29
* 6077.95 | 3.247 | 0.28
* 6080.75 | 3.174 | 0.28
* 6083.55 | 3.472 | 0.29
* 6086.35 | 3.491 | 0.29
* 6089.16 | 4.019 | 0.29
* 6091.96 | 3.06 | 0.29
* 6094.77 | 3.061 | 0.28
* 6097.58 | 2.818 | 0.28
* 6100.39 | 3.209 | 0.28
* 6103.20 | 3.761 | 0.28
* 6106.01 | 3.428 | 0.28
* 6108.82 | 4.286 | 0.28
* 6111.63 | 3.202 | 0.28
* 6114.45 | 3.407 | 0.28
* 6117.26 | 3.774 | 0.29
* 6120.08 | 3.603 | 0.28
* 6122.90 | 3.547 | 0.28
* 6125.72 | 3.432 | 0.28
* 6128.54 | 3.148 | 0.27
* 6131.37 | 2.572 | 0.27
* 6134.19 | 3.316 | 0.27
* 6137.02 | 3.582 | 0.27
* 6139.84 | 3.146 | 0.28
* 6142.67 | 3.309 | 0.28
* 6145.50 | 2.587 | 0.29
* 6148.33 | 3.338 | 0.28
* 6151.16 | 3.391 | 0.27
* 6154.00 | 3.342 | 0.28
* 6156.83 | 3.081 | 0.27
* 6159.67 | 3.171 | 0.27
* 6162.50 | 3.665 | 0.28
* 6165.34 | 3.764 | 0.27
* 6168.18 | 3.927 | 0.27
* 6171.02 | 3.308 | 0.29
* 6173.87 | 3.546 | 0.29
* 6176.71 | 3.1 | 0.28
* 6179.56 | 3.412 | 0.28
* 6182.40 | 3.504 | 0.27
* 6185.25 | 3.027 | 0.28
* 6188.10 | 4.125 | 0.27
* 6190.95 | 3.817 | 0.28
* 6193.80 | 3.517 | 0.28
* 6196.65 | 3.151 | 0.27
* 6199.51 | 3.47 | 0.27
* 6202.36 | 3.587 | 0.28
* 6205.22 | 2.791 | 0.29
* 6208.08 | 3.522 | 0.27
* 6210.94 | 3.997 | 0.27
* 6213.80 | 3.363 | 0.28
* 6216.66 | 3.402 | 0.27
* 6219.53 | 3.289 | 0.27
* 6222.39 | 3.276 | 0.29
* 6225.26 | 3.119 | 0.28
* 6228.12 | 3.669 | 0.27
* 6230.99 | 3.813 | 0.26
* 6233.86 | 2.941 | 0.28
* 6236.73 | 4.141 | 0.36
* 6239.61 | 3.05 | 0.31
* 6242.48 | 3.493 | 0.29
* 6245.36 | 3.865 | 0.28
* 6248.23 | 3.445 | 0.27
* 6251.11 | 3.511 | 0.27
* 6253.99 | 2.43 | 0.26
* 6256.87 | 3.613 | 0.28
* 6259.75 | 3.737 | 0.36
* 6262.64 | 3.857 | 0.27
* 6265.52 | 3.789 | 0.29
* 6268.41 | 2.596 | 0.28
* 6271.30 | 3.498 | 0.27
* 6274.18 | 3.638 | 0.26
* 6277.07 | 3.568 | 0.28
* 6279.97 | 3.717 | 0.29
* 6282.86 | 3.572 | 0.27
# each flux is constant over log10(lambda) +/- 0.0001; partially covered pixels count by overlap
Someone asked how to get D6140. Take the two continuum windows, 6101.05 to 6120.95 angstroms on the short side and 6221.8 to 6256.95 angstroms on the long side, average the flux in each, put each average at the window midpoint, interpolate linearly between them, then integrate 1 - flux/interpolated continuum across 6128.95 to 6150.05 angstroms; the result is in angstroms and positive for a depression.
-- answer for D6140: 2.65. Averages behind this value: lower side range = 3.62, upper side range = 3.41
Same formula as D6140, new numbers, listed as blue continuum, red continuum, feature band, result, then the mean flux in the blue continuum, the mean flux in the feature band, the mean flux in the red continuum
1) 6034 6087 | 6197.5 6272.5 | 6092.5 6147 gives -1.68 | 3.12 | 3.32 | 3.43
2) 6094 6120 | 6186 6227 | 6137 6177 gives 1.22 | 3.46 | 3.35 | 3.45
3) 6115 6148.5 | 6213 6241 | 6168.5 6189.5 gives -0.71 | 3.28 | 3.46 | 3.41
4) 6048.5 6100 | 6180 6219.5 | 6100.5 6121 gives -2.43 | 3.13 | 3.61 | 3.47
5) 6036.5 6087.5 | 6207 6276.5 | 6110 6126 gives -1.43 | 3.11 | 3.51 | 3.46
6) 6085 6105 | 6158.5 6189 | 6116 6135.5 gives 0.37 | 3.35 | 3.34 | 3.5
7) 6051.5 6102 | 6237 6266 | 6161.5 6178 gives -1.13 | 3.13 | 3.55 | 3.5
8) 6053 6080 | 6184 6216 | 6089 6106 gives -1.03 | 2.97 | 3.28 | 3.49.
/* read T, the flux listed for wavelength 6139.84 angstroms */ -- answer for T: 3.146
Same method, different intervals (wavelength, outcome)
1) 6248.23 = 3.445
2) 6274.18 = 3.638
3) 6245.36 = 3.865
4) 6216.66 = 3.402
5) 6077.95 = 3.247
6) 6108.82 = 4.286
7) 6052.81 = 3.62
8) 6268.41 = 2.596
